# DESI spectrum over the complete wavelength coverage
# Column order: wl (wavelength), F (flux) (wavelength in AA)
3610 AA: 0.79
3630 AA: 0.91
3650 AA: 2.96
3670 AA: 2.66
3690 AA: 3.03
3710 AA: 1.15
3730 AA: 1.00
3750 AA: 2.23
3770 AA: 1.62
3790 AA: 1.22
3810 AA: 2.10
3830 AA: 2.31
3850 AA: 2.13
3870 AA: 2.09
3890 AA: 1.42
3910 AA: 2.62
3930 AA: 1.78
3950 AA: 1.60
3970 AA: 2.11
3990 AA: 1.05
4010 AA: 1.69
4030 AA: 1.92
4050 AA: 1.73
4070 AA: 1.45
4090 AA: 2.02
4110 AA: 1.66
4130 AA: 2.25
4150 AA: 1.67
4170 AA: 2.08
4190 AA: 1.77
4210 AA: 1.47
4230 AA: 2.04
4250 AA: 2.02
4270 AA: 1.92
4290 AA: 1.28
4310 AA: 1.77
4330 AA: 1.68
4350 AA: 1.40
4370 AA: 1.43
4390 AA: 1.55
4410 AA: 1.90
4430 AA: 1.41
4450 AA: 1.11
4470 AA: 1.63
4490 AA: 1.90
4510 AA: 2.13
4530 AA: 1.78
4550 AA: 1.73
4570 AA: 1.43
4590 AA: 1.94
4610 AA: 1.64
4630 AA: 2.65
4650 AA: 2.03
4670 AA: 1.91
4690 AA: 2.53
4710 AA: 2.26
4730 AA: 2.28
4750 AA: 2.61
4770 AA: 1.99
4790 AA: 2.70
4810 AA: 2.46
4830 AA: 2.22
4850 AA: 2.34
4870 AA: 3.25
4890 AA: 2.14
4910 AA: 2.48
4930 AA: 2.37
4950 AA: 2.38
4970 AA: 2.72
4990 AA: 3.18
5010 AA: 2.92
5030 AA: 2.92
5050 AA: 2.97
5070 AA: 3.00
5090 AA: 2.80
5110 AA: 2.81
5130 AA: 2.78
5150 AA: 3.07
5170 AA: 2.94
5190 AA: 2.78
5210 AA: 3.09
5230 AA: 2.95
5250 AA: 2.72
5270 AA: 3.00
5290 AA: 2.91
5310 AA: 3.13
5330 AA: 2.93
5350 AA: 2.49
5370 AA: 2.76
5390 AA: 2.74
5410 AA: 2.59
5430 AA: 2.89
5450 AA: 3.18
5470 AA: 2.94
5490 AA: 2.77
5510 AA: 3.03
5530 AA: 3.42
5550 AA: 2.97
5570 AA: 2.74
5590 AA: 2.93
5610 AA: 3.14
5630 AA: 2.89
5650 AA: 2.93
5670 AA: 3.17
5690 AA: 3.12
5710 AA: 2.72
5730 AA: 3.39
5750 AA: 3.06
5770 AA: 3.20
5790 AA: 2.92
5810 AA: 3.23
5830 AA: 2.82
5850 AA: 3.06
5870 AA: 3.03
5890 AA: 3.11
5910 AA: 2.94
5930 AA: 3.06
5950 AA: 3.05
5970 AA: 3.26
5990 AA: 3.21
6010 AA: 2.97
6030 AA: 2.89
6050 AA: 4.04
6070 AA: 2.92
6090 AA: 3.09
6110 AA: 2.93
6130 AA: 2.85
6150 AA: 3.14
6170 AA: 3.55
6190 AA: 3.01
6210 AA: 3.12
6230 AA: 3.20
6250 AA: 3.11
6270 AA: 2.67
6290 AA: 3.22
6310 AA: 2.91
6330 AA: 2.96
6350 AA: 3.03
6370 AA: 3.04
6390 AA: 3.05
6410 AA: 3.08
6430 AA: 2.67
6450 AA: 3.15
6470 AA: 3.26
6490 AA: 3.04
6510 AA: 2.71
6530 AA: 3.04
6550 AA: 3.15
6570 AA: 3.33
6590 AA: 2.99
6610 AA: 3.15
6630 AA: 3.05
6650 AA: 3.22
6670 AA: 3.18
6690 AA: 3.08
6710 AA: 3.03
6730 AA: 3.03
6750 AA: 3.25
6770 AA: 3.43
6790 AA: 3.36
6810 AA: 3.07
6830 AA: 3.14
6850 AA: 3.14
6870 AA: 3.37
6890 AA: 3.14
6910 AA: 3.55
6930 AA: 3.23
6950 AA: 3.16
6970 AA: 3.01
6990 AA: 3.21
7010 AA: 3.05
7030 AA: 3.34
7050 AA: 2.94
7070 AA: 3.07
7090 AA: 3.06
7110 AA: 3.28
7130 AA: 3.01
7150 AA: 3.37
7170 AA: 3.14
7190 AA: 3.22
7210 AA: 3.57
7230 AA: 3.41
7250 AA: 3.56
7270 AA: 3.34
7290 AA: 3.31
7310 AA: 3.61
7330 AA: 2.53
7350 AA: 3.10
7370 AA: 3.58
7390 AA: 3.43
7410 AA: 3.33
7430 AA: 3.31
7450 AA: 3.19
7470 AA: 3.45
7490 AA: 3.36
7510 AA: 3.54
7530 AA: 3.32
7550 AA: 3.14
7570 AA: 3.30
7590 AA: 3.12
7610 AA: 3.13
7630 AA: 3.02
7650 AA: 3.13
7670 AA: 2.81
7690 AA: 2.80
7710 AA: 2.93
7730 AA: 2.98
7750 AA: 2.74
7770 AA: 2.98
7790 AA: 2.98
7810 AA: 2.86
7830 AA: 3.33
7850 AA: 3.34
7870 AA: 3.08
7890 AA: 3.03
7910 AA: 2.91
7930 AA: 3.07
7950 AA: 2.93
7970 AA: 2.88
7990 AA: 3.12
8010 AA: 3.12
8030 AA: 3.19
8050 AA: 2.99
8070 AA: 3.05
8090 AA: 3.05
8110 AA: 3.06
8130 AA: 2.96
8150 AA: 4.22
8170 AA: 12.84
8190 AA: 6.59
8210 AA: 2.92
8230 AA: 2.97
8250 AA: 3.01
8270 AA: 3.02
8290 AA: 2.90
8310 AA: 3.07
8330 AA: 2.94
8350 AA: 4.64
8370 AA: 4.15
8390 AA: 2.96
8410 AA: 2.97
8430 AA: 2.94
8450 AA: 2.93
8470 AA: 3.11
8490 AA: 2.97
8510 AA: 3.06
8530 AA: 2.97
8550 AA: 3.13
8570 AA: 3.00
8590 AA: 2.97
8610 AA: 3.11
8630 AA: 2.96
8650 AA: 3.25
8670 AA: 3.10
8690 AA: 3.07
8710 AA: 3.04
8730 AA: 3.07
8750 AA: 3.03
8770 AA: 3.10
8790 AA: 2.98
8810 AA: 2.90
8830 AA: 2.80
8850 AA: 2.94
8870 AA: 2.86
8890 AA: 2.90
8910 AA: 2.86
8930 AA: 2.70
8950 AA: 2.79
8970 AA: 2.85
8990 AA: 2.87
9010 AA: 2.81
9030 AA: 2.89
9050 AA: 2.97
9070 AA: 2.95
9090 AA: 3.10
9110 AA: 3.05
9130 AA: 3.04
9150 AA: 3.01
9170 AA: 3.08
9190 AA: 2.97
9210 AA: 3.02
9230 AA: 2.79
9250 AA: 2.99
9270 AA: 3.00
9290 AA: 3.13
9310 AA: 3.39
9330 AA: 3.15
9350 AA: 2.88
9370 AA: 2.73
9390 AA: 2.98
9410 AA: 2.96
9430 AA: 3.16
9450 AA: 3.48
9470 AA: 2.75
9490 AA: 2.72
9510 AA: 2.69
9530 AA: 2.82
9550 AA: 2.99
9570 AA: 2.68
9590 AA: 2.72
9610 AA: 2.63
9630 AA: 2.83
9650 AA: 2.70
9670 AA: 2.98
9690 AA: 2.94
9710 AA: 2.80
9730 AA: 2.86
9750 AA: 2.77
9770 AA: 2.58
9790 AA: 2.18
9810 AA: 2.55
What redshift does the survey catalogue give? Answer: 0.24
